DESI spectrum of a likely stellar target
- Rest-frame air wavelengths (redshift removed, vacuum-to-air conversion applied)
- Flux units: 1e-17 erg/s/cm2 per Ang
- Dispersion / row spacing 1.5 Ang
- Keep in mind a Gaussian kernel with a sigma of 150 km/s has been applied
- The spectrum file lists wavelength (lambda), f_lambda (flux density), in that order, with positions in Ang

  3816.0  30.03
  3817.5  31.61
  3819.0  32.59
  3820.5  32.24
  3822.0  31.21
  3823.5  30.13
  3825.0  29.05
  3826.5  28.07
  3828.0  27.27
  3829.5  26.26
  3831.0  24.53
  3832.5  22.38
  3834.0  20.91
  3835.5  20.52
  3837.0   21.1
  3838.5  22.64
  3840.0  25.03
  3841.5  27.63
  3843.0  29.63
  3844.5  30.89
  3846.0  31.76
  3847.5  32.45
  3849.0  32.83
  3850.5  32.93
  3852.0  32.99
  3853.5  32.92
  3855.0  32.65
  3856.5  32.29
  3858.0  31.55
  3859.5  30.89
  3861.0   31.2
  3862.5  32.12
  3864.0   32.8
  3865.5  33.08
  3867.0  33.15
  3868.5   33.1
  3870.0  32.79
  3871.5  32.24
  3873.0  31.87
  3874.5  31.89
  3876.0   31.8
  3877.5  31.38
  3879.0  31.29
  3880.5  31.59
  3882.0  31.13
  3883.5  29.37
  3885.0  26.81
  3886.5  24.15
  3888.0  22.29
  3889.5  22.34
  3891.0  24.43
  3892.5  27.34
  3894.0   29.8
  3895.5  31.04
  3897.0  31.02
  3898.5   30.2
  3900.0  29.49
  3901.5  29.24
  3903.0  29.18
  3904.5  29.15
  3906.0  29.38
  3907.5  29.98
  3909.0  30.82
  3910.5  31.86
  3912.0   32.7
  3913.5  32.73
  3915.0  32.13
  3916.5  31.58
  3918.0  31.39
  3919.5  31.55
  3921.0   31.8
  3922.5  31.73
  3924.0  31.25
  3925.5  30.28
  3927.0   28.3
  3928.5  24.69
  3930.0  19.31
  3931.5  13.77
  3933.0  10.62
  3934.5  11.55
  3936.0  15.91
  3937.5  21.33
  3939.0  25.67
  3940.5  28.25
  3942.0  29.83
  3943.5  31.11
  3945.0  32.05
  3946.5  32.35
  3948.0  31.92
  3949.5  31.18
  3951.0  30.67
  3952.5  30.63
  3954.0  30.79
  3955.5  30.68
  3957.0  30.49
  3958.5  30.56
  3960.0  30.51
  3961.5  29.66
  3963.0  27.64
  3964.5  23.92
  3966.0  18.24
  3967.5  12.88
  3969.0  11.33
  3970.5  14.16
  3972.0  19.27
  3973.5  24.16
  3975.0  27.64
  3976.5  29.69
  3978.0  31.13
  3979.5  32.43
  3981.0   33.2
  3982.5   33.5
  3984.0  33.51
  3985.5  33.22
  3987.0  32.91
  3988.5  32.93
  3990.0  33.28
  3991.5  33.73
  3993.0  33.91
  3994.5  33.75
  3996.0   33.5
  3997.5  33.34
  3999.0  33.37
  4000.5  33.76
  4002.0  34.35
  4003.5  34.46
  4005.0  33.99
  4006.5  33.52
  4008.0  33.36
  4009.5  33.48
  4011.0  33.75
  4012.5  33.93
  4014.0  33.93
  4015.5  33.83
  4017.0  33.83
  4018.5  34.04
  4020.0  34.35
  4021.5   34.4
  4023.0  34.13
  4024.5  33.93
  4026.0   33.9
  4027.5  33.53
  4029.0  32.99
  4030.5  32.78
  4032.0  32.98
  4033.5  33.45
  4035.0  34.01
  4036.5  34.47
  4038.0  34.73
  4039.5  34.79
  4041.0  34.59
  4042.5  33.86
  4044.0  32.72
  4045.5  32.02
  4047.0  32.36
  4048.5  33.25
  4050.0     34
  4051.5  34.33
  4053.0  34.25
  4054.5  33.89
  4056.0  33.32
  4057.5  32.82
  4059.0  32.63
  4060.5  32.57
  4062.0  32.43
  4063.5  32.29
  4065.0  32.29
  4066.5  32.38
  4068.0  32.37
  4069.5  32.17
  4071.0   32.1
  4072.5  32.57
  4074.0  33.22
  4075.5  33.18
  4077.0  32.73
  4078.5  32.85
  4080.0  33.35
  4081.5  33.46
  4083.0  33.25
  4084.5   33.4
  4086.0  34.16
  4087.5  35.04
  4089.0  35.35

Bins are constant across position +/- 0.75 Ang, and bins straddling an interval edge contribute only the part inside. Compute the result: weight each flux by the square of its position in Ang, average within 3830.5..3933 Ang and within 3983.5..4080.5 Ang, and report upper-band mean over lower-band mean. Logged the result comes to 1.2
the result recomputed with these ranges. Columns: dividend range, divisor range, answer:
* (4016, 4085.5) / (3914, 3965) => 1.28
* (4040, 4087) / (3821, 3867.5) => 1.27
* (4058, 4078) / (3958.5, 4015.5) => 1.13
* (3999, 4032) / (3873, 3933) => 1.24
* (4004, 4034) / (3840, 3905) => 1.20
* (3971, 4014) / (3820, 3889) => 1.17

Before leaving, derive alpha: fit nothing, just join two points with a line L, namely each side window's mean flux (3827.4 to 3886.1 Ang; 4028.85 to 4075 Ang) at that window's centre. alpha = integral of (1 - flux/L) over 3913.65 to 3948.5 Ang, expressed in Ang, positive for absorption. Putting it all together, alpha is 5.1 Ang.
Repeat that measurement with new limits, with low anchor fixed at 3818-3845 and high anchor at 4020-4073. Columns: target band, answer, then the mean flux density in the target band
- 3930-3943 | 4.41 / 19.8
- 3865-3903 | -1.77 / 29.7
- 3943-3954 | -0.38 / 31.4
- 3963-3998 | 3.73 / 28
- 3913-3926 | -0.95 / 31.6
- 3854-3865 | -1.73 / 32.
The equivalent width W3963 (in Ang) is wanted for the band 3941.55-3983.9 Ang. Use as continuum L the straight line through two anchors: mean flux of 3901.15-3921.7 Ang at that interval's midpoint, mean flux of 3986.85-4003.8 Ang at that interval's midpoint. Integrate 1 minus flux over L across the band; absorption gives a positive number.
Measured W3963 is 6.4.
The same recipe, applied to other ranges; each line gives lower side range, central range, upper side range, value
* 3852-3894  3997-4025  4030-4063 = -0.9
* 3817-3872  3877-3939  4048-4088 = 6.4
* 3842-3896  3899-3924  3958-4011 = -0.6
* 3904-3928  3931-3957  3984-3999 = 4.8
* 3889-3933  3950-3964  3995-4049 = 0.3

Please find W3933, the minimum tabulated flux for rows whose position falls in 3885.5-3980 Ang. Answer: 10.62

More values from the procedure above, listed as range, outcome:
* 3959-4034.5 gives 11.33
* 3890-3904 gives 24.43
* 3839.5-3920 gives 22.29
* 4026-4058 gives 32.02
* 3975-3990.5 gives 27.64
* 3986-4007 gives 32.91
